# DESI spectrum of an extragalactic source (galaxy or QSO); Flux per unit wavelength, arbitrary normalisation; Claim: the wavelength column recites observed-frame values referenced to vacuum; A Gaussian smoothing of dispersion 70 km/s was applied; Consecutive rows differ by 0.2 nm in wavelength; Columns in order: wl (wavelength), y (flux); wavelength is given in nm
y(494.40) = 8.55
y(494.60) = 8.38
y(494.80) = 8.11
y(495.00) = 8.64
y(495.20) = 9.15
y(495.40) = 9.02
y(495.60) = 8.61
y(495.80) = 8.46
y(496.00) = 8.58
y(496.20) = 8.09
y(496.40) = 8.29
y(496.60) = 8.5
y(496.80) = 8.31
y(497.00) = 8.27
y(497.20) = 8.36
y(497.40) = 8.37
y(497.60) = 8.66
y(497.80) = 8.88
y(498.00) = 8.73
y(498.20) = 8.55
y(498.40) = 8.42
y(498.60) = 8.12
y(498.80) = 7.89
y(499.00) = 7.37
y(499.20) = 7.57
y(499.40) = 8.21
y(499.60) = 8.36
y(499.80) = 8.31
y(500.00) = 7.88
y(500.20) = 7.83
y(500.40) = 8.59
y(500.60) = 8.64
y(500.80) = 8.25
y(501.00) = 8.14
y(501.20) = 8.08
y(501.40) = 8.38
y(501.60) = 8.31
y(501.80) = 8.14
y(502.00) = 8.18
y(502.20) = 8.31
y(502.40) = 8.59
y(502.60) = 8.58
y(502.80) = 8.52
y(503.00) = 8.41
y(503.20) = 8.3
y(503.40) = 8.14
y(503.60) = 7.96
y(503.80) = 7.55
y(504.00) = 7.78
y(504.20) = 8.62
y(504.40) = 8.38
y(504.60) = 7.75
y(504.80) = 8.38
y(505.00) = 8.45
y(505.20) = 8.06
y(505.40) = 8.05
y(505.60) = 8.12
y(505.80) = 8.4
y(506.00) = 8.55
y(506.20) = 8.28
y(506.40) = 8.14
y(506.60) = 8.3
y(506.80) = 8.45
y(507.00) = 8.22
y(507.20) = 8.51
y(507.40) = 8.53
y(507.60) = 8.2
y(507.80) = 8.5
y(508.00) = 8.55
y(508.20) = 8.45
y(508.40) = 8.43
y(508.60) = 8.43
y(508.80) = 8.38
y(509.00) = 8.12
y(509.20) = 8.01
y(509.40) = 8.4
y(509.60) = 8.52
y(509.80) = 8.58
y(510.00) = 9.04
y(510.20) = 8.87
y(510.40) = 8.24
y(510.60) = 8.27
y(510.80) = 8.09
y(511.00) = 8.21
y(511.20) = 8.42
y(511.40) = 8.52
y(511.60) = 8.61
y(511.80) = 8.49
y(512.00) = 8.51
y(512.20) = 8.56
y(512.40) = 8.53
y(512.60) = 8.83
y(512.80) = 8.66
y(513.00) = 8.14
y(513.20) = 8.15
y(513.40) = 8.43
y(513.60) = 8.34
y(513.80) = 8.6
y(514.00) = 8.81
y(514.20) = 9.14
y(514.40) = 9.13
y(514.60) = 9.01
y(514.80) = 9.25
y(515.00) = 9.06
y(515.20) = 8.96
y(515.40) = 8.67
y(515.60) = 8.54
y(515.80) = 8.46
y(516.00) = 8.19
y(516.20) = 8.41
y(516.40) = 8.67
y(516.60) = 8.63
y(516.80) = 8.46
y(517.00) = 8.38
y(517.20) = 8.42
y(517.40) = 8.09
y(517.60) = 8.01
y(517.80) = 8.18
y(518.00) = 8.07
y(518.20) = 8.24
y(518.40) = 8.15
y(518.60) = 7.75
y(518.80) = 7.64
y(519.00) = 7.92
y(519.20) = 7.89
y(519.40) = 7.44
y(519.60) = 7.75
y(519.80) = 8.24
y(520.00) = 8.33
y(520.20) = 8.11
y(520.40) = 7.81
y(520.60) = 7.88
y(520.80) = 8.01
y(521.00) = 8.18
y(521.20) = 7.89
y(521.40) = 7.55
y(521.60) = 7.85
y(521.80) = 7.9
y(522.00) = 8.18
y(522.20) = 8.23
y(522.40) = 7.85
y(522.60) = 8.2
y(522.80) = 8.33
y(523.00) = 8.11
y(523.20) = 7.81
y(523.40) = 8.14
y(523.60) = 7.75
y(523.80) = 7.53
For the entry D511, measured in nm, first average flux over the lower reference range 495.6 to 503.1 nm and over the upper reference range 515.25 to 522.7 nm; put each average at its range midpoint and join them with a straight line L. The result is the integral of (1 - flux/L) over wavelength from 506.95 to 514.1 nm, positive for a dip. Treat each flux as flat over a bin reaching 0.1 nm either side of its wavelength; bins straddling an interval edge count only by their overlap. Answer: -0.22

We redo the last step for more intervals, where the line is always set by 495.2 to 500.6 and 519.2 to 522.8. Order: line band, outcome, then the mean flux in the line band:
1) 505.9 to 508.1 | -0.05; 8.38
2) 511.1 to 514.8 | -0.24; 8.62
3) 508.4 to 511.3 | -0.09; 8.4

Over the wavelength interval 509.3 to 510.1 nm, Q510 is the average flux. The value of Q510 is 8.63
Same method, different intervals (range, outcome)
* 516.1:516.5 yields 8.54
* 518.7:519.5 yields 7.72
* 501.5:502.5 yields 8.31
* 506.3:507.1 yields 8.28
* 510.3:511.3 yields 8.25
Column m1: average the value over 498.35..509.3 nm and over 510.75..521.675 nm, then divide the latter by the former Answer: 1.0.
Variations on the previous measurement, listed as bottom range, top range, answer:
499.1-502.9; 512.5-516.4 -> 1.05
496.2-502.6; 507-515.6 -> 1.03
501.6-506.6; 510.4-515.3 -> 1.04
